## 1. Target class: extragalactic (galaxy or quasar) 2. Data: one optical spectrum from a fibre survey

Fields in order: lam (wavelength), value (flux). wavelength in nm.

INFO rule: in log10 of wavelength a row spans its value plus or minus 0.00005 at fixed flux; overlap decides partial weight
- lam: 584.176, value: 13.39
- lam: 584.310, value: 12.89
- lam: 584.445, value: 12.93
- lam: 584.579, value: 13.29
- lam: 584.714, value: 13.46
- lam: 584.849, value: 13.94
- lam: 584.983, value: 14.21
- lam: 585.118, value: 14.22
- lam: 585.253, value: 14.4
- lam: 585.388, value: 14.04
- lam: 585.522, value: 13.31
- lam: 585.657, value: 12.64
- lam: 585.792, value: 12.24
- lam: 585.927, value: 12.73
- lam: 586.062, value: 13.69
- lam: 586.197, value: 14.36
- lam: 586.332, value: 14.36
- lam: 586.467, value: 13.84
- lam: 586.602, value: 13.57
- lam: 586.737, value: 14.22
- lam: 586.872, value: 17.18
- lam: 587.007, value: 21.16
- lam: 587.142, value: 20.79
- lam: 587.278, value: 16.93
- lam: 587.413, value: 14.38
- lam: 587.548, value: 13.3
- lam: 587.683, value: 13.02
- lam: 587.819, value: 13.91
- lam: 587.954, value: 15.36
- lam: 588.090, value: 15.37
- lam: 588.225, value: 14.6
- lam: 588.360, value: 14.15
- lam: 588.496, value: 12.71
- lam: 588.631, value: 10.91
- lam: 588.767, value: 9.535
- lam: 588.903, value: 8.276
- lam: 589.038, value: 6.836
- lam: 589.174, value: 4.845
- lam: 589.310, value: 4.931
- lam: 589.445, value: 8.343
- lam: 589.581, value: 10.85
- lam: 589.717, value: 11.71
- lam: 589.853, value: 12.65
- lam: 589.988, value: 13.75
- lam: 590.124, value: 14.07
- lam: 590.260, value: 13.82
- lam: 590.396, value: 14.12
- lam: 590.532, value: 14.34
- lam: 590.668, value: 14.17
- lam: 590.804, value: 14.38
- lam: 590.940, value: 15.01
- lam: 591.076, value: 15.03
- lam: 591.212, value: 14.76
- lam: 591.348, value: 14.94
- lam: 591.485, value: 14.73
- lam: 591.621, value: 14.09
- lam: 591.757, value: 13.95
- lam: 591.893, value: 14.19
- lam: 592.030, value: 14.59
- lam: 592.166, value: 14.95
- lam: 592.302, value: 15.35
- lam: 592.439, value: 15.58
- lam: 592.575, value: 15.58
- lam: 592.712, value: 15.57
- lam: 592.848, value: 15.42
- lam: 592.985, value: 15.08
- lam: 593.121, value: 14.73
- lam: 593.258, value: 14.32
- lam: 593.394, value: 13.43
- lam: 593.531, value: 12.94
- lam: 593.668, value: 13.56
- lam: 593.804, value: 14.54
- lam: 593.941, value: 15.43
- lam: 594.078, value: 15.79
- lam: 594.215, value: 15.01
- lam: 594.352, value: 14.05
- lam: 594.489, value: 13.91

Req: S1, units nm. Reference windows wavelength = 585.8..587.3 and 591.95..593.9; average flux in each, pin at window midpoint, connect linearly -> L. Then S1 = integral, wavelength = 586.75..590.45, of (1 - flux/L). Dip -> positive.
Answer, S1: 0.58 nm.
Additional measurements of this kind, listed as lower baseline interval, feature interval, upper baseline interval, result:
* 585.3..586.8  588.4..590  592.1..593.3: 0.53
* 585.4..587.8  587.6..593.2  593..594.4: 0.53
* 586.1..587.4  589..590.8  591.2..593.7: 0.47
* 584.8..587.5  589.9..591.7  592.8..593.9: 0.01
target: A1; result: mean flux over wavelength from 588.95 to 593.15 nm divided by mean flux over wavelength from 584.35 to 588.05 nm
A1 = 0.92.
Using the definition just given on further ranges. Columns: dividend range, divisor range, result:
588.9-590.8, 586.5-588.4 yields 0.71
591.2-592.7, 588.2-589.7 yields 1.55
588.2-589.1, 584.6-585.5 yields 0.78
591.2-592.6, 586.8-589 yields 1.03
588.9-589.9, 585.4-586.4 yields 0.63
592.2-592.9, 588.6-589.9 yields 1.77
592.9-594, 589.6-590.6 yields 1.07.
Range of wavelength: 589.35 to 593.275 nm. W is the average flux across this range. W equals 14.1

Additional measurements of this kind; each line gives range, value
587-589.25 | 13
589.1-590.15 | 9.97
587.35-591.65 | 12.6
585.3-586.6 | 13.5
